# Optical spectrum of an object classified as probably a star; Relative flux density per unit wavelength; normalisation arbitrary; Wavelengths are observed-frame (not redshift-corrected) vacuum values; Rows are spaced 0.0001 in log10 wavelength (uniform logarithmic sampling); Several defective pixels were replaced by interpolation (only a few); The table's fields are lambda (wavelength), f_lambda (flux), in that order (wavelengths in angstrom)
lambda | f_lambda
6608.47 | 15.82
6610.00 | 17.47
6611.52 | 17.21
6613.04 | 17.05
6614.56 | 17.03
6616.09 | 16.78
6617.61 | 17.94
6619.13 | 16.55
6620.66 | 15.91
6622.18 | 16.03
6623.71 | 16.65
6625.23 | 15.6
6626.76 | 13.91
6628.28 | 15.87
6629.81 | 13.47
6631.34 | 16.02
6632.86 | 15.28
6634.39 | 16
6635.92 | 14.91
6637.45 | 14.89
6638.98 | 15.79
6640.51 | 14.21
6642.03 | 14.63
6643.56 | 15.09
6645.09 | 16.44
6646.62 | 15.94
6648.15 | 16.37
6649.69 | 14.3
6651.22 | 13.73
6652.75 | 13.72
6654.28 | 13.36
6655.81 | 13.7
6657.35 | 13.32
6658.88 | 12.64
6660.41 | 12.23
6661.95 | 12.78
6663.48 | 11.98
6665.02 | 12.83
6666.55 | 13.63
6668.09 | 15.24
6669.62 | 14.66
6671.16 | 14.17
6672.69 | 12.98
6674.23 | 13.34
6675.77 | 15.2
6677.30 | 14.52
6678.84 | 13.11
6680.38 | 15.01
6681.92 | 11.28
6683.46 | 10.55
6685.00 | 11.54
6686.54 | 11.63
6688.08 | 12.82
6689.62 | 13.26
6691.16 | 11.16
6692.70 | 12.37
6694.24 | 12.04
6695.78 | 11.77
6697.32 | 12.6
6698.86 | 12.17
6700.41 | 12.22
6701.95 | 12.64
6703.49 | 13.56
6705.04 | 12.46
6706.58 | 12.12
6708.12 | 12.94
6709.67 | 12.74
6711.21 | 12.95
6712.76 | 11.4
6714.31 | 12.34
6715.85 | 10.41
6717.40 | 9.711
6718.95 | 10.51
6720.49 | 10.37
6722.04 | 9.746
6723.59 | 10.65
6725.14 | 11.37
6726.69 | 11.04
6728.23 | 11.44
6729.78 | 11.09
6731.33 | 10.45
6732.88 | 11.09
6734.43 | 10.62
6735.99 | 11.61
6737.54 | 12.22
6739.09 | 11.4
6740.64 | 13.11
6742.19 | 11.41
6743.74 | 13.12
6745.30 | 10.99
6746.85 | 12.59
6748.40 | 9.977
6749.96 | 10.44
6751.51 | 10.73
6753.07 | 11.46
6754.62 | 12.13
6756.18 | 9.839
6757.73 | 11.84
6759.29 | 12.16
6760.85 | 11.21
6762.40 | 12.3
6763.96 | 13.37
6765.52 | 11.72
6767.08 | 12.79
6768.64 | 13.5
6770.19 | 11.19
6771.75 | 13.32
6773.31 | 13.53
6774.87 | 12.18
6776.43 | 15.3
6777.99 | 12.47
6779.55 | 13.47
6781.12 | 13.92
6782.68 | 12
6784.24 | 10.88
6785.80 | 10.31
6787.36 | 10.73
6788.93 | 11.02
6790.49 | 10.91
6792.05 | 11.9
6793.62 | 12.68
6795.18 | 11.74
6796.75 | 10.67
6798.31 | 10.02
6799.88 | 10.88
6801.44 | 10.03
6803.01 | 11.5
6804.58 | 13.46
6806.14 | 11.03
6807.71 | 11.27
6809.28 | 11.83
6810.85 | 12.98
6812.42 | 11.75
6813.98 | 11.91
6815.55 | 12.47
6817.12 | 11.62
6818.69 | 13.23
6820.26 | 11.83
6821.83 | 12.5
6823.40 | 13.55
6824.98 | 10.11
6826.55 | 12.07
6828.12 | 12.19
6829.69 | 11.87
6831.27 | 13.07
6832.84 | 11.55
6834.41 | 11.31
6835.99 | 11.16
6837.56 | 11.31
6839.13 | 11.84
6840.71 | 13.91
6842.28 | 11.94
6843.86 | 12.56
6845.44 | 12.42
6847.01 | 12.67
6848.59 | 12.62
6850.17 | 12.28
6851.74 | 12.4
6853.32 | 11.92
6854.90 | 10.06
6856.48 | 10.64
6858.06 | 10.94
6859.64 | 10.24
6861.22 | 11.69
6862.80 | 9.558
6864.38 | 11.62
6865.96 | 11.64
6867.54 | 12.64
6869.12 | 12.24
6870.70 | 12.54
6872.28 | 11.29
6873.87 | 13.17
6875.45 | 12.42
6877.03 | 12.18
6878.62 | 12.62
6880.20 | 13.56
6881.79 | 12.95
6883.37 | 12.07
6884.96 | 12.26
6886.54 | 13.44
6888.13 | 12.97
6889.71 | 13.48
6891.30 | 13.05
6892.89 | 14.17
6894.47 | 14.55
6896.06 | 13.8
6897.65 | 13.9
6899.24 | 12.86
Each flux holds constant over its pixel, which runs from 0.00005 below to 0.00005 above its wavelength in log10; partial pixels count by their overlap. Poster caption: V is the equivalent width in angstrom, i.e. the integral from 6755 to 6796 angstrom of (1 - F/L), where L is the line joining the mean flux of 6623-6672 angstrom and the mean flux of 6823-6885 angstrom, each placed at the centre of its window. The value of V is 2.4 angstrom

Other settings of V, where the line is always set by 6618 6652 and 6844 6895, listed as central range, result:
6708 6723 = 3.22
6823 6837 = 1.05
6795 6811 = 2.20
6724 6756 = 5.95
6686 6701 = 2.45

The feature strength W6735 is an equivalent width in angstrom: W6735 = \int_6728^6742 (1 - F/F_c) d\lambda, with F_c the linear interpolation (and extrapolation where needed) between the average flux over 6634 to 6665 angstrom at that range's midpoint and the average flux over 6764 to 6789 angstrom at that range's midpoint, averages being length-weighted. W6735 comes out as 1.7 angstrom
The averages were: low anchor 14.2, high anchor 12.5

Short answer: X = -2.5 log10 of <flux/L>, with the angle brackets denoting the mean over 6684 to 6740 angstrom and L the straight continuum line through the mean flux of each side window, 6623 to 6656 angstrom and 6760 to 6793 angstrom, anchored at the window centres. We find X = 0.164 mag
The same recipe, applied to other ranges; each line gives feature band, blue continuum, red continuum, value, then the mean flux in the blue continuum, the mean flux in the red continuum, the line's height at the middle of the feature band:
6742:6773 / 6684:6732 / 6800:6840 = -0.004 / 11.7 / 11.9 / 11.8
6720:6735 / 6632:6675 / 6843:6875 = 0.229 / 14.2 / 11.8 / 13.3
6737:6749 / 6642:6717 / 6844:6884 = 0.073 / 13.1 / 11.9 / 12.7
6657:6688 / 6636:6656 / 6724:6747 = 0.058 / 14.8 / 11.5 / 13.8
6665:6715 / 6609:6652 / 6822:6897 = 0.158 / 15.7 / 12.2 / 14.8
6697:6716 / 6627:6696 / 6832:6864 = 0.073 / 13.8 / 11.7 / 13.3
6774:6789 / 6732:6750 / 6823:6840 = -0.056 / 11.6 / 11.8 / 11.7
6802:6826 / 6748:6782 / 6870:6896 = 0.043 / 12.2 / 12.9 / 12.5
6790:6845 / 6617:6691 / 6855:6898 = 0.089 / 14.2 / 12.4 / 12.9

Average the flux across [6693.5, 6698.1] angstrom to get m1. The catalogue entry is 12.2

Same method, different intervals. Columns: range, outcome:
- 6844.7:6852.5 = 12.5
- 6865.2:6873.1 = 12.1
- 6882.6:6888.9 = 12.7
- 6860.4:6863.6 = 10.6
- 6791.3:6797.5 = 11.7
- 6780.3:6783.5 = 12.9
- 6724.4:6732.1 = 11.1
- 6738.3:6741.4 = 12.3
